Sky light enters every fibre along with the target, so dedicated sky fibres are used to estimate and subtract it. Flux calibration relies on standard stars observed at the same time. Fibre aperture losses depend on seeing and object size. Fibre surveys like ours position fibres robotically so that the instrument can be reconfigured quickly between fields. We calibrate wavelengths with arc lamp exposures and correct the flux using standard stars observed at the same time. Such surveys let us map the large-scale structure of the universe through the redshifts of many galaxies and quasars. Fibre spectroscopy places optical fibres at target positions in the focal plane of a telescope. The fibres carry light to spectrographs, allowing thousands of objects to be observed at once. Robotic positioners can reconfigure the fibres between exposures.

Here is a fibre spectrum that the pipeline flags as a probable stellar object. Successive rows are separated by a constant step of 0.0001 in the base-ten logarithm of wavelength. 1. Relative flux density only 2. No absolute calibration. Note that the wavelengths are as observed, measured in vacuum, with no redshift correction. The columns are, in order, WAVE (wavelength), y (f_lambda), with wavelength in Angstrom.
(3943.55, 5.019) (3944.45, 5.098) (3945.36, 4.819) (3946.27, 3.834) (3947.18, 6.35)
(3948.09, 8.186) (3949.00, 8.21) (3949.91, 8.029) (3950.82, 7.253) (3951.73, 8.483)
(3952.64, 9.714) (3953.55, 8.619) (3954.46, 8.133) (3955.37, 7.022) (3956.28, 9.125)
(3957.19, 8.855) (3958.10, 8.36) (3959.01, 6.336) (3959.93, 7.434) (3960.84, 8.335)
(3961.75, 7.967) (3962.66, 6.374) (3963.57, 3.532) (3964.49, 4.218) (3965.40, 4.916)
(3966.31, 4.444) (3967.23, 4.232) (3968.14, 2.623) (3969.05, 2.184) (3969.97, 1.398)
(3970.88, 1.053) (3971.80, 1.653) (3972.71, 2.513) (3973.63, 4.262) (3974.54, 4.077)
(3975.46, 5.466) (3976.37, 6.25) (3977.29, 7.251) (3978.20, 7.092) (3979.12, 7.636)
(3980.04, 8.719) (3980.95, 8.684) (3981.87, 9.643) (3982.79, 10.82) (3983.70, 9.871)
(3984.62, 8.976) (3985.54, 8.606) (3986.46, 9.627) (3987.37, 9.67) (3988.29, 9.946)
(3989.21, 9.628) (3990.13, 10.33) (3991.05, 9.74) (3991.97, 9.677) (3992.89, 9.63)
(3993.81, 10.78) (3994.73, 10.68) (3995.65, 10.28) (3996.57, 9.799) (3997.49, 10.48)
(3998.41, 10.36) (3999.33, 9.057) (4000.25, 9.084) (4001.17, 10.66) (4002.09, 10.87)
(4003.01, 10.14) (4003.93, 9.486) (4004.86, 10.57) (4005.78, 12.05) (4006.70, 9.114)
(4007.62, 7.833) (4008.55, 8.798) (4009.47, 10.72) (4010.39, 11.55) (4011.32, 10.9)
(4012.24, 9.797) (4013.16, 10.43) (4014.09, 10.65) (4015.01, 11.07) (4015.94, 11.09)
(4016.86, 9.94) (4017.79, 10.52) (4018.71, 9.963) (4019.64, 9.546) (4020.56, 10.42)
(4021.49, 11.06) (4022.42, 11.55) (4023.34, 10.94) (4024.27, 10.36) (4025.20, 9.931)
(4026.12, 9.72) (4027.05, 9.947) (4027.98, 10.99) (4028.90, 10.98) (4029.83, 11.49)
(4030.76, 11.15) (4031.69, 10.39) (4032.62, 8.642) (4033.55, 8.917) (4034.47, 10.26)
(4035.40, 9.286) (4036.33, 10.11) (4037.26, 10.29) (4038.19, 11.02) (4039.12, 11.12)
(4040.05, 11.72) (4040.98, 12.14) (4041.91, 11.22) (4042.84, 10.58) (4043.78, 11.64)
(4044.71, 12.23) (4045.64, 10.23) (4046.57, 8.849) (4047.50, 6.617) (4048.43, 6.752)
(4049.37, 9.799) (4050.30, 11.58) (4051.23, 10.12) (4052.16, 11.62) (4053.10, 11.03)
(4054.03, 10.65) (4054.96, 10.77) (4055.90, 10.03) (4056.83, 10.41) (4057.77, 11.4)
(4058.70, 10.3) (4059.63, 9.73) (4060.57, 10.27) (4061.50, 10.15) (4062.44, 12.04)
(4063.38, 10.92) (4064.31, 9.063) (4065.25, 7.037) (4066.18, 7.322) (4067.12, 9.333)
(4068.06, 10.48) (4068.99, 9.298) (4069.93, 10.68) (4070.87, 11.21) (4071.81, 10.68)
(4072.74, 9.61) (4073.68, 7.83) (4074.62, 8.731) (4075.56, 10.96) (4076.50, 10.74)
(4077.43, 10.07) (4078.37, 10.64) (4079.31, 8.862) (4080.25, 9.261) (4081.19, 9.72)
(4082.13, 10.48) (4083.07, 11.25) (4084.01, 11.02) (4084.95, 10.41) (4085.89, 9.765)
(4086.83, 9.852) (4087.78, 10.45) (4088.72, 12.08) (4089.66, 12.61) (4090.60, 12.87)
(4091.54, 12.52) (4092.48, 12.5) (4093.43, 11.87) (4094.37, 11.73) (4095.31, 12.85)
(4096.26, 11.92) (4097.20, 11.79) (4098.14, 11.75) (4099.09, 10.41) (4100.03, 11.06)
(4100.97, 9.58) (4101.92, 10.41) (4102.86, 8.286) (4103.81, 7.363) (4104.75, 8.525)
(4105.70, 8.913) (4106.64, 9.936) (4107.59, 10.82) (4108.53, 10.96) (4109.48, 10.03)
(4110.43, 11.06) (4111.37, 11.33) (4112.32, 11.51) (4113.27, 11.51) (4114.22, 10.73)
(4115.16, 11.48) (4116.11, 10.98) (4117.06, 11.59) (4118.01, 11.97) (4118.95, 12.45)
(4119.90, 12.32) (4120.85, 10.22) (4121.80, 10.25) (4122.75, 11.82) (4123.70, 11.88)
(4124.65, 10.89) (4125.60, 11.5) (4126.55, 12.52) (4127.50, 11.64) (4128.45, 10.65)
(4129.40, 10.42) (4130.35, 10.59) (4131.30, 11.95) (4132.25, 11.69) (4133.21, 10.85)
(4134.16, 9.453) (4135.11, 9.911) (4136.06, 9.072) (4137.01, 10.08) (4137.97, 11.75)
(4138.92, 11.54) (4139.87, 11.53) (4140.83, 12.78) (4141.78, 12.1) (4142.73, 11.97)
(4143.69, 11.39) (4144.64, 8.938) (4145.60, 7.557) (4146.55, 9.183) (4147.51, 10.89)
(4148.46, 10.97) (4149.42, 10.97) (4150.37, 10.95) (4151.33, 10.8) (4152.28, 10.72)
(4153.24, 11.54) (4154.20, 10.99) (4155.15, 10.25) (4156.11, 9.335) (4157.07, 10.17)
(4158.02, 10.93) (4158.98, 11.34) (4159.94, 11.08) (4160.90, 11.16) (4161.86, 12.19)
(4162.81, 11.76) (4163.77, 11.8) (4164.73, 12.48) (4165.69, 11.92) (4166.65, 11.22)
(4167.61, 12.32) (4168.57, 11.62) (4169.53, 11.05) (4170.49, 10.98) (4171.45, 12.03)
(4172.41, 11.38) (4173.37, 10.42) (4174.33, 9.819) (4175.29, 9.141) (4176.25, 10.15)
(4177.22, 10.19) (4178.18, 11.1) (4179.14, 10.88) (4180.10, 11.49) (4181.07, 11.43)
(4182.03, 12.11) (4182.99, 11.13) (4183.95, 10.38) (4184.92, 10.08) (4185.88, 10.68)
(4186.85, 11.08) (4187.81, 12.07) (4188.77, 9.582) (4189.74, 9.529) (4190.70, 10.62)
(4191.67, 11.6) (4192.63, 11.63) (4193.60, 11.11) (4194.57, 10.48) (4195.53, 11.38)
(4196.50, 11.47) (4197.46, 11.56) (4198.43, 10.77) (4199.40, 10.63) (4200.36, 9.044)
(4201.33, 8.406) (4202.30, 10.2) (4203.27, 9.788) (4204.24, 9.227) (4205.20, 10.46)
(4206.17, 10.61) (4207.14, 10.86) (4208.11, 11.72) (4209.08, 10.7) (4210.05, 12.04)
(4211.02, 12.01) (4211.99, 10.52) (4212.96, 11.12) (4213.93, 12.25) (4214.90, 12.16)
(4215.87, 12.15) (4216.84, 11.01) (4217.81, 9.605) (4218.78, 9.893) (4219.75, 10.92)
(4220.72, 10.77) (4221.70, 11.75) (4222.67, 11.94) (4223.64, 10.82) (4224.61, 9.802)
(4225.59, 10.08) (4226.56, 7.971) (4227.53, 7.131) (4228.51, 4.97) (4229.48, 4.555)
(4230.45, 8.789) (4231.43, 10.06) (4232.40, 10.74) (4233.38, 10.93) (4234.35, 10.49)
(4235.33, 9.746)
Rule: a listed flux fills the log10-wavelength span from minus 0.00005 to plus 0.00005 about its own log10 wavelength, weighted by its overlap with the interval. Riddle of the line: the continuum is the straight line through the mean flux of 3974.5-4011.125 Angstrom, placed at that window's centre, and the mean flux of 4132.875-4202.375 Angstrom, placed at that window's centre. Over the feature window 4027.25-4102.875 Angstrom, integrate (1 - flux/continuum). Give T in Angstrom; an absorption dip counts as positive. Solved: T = -3.5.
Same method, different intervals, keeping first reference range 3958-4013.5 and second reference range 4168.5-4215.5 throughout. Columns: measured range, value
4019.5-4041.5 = -4.91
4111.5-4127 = -2.60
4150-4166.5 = -1.25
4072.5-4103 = -4.44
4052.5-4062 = -1.62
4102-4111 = 0.04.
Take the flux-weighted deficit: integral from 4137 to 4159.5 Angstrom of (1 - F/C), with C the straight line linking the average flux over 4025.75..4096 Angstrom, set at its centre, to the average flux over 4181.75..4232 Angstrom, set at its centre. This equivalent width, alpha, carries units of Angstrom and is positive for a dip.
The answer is -0.83 Angstrom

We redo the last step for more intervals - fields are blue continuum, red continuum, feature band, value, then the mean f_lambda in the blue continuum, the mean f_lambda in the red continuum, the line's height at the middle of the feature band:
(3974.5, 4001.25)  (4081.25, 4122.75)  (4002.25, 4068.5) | -2.55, 9.14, 11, 9.9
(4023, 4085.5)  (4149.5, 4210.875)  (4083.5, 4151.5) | -2.61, 10.2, 10.9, 10.5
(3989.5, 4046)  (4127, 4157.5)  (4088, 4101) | -1.58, 10.4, 10.7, 10.6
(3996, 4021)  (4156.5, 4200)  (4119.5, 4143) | -0.76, 10.2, 11.1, 10.8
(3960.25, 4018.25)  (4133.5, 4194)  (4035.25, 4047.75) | -2.19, 8.23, 10.9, 9.03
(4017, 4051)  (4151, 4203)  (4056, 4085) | 1.34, 10.3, 10.9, 10.5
